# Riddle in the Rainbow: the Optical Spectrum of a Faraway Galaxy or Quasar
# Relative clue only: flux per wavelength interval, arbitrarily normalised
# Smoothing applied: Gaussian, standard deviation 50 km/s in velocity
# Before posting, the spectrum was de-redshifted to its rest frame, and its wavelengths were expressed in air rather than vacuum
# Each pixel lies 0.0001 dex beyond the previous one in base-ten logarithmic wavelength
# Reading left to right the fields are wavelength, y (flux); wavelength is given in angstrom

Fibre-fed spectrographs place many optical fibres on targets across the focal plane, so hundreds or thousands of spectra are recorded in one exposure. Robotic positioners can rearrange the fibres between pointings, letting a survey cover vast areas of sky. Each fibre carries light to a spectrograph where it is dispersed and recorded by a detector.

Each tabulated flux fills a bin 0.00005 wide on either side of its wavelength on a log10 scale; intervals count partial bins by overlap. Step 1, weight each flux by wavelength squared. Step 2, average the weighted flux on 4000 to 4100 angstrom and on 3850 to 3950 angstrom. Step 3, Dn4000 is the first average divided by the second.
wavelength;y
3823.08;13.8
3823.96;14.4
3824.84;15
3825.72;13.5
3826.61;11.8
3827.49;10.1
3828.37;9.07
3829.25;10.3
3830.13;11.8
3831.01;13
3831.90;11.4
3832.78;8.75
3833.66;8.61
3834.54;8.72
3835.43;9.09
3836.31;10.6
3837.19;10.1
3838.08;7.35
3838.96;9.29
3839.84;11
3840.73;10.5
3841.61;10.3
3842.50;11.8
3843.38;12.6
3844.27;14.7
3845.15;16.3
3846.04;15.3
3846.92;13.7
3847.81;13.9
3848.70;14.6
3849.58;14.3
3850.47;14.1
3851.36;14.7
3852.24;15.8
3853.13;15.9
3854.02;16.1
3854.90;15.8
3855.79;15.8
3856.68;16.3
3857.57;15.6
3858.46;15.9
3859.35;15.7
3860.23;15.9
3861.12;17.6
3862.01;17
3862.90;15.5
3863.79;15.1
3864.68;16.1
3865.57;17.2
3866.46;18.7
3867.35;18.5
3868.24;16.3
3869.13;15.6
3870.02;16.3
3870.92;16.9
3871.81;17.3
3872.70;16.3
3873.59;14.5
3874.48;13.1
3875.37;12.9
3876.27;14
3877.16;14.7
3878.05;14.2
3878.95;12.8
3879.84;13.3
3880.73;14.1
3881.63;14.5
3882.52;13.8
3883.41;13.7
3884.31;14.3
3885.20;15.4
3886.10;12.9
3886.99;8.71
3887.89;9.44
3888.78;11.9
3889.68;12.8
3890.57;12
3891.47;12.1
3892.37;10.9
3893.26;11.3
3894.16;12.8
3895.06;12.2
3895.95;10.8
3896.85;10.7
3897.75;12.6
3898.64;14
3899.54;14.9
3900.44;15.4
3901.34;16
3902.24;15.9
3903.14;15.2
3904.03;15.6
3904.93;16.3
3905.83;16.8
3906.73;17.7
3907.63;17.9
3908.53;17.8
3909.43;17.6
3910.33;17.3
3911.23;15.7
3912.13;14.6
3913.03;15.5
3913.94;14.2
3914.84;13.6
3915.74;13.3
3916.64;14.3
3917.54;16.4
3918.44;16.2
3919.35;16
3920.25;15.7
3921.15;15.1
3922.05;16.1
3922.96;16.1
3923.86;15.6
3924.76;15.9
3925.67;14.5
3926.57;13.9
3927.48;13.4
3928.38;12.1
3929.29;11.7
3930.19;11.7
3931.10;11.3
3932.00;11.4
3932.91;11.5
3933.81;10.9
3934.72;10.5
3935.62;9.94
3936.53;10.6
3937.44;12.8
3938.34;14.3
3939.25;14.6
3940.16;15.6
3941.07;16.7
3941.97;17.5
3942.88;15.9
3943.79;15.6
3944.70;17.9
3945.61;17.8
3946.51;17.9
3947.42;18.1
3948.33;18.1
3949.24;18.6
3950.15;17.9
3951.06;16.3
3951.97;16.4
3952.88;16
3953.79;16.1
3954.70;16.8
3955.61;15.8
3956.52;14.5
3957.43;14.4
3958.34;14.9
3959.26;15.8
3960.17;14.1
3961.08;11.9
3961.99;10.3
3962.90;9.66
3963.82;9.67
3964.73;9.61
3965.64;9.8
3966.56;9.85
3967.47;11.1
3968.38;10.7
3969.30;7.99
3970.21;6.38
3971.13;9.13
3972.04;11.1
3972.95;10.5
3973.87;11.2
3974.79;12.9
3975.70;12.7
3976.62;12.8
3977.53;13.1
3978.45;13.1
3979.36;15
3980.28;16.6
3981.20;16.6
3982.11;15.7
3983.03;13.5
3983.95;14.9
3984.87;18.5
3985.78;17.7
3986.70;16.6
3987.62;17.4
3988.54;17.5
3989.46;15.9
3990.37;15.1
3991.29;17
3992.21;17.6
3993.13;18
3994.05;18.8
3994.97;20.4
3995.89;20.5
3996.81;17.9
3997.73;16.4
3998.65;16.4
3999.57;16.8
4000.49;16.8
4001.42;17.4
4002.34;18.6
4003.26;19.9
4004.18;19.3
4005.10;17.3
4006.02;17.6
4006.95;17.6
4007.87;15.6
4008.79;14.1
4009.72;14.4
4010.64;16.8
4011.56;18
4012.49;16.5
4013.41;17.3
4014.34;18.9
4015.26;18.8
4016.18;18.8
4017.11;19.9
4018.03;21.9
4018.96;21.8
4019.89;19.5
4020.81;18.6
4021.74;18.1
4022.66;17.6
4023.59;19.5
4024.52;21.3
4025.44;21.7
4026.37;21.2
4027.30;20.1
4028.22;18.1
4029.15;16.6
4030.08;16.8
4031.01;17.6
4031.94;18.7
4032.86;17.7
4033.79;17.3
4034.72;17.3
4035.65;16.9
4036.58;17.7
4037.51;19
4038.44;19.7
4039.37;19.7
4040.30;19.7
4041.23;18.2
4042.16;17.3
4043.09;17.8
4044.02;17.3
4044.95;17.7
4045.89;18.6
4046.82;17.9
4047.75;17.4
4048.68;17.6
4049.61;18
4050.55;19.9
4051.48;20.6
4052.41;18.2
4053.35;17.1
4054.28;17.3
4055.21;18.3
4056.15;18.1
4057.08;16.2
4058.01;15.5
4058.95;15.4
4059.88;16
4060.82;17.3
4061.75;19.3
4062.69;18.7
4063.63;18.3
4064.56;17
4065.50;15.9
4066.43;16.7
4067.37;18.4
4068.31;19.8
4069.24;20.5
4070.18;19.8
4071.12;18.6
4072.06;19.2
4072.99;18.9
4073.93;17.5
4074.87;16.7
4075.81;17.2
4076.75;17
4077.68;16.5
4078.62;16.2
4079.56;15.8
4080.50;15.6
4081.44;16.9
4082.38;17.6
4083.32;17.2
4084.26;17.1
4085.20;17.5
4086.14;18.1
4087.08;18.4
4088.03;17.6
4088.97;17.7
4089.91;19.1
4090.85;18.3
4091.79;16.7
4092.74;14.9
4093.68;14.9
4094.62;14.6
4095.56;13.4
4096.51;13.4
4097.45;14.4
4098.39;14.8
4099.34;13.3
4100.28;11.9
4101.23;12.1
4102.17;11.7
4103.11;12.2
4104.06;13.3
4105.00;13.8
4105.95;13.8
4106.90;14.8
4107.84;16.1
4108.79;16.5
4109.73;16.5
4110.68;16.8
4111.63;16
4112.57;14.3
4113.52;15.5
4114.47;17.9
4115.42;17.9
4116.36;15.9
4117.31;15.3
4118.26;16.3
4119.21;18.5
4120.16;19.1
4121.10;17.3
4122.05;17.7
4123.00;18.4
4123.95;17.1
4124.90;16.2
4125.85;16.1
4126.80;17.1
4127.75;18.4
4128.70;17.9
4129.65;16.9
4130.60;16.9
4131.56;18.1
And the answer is 1.29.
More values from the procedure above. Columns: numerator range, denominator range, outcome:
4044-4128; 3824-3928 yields 1.32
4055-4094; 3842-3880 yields 1.27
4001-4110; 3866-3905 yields 1.35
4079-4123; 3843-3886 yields 1.17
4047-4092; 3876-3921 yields 1.36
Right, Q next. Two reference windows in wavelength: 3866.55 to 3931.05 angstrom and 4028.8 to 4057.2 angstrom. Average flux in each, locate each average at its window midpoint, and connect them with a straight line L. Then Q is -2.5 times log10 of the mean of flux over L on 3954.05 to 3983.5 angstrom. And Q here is 0.29 mag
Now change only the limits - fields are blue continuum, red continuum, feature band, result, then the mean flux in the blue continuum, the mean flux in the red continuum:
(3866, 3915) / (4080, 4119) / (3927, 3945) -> 0.11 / 14.4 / 15.6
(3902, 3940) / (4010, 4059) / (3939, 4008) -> 0.07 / 14.5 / 18.4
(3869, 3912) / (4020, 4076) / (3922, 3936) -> 0.18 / 14.2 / 18.2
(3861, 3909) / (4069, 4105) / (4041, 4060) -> -0.12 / 14.5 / 16.2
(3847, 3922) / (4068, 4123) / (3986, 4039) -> -0.15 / 14.8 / 16.3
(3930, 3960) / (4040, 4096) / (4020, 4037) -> -0.11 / 15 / 17.5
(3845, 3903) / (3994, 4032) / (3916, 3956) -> 0.09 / 14.5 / 18.3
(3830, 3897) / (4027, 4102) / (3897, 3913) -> -0.11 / 13.6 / 17.3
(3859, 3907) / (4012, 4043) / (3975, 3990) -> 0.13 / 14.4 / 18.8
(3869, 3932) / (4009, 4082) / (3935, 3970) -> 0.10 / 14.3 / 18.1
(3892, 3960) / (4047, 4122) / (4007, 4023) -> -0.14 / 14.9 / 16.7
